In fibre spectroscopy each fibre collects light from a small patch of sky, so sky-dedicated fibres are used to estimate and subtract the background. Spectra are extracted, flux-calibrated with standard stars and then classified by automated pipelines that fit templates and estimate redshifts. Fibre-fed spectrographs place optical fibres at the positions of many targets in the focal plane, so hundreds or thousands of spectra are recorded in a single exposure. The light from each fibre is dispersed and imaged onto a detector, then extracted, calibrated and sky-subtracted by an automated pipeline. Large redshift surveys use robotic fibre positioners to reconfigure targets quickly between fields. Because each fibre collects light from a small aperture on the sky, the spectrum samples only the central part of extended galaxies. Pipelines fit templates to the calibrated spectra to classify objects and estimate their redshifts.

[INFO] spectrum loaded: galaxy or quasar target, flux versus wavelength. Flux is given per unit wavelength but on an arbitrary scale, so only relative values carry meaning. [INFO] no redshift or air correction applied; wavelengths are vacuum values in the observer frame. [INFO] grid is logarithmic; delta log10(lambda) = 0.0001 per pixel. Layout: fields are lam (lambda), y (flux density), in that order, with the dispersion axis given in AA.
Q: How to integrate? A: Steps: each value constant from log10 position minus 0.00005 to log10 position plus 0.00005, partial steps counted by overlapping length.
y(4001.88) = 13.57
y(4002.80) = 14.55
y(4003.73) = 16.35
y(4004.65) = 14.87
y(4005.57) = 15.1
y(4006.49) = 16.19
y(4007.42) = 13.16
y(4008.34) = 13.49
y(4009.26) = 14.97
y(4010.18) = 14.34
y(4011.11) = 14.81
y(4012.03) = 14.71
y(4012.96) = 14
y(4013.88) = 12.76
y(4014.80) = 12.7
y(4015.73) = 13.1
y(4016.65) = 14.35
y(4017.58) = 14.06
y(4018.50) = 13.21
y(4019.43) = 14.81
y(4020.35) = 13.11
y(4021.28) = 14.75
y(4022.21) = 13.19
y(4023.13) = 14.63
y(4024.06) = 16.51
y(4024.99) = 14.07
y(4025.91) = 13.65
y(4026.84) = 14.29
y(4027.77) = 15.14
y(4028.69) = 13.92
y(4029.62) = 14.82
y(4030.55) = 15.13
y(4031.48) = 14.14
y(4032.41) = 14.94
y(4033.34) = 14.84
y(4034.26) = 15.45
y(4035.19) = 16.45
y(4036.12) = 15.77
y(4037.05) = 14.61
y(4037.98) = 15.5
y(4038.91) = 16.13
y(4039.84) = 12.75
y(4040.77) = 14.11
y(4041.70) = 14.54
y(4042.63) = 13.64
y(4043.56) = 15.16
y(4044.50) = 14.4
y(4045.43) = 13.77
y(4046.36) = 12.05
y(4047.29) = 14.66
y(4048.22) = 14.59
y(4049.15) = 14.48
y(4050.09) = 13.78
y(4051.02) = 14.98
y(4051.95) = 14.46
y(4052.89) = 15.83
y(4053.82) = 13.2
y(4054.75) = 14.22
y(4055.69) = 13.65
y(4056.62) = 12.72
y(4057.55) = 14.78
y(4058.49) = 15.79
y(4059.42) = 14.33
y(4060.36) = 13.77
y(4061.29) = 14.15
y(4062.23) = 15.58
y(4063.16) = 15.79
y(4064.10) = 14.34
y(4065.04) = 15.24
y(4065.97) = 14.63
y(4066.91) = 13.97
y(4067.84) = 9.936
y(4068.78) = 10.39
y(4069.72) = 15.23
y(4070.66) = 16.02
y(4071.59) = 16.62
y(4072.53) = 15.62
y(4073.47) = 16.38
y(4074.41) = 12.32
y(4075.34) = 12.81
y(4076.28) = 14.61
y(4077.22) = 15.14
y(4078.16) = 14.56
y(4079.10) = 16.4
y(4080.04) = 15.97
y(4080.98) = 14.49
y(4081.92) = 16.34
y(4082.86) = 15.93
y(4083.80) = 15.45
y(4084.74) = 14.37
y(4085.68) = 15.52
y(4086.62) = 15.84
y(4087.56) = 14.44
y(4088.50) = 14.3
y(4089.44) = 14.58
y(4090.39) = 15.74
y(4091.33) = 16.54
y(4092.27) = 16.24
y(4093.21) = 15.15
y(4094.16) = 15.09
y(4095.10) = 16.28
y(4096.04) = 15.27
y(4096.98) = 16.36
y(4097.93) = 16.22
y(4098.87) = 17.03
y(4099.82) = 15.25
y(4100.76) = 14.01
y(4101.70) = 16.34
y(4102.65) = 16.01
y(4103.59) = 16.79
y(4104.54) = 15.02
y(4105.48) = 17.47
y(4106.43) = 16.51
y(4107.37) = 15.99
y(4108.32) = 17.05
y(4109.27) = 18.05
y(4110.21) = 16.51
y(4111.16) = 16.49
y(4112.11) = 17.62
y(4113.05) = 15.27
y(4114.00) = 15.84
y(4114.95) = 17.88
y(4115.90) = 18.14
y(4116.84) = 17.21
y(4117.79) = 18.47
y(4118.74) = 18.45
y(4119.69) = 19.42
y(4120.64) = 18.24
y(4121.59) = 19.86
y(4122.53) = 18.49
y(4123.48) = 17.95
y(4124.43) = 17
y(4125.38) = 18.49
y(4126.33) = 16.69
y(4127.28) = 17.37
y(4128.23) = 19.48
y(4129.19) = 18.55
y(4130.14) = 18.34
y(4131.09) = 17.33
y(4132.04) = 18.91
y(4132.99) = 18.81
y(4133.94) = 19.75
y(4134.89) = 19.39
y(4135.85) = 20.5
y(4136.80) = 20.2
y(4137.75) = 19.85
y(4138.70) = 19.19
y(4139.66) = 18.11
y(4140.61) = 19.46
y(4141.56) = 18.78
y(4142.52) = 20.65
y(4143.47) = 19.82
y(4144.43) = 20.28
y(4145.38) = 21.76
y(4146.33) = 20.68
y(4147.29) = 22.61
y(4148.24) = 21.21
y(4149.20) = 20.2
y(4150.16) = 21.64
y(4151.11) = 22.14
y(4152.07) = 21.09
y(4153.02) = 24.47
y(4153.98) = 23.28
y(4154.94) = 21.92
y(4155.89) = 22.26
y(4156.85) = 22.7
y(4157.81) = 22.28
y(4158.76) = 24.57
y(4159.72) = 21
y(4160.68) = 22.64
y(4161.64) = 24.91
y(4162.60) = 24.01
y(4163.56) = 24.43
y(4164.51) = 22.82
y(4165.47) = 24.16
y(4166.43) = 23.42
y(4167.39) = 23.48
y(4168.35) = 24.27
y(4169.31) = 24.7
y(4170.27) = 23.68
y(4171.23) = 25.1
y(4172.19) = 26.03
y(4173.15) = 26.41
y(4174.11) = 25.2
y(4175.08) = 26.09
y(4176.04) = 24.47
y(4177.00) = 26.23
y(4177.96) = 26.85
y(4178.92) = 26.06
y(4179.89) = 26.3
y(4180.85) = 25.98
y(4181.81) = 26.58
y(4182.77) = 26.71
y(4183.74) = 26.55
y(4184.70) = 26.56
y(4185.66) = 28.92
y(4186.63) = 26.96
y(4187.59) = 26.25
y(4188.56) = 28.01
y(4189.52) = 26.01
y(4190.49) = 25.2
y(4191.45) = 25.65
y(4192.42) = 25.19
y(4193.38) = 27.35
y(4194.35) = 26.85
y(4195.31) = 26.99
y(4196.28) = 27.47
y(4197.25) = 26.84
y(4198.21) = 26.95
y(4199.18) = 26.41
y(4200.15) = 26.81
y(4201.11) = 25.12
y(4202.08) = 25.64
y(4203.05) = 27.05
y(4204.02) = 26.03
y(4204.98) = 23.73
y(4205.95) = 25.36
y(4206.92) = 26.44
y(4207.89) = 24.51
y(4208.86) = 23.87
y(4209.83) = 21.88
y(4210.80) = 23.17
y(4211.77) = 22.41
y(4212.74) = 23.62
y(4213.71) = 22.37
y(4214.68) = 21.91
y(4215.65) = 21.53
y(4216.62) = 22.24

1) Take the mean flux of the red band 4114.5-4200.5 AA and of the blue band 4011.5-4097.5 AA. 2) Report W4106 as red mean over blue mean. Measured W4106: 1.5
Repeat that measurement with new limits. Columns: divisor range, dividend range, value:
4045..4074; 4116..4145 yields 1.31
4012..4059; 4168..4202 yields 1.82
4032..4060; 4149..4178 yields 1.64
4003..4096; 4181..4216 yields 1.75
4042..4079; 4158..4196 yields 1.78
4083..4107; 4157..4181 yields 1.57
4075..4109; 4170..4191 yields 1.68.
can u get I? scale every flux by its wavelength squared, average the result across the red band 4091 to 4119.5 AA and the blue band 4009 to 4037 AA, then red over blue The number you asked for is 1.2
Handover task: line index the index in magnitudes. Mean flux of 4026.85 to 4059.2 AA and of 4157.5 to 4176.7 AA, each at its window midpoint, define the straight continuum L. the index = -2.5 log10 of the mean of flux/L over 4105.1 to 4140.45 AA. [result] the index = 0.15 mag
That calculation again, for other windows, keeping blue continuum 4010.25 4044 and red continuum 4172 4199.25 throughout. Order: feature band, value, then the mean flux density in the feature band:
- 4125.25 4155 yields 0.15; 20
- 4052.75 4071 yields 0.20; 14.1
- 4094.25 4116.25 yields 0.24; 16.4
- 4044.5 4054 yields 0.14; 14.2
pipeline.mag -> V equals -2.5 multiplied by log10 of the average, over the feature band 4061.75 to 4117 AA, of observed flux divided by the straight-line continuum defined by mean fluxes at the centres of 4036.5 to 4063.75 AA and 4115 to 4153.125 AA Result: 0.08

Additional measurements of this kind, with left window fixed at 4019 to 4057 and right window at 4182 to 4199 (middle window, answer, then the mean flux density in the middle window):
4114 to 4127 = 0.17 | 18.1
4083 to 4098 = 0.21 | 15.5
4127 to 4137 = 0.16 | 19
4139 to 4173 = 0.07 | 22.4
